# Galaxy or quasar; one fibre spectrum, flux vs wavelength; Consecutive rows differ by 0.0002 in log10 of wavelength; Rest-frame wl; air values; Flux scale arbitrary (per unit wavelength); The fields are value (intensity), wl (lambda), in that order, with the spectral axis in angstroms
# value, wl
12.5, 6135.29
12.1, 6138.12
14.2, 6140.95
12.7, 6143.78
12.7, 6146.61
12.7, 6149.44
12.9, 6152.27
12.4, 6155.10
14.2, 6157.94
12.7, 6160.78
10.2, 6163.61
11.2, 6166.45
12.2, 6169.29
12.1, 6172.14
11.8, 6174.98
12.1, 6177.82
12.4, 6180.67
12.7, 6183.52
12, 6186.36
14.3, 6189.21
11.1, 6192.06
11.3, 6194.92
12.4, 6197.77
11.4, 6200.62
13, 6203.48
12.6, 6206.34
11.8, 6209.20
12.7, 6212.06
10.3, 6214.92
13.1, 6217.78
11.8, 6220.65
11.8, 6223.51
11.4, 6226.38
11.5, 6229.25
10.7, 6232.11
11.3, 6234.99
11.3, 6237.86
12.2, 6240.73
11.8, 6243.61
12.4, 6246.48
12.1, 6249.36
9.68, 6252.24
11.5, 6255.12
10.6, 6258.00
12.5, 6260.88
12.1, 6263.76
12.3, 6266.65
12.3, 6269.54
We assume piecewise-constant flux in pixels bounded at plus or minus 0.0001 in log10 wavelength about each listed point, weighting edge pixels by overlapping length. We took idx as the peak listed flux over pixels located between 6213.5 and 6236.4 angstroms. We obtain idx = 13.1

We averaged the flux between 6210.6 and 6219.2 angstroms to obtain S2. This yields 12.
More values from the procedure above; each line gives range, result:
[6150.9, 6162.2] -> 13.1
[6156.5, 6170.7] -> 12.1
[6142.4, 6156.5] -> 12.7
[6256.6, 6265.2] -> 11.7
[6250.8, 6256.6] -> 10.6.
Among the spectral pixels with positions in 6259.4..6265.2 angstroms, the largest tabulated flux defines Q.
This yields 12.5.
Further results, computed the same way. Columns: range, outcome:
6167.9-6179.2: 12.2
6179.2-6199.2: 14.3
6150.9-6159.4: 14.2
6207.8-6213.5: 12.7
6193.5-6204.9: 13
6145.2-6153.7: 12.9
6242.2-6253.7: 12.4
